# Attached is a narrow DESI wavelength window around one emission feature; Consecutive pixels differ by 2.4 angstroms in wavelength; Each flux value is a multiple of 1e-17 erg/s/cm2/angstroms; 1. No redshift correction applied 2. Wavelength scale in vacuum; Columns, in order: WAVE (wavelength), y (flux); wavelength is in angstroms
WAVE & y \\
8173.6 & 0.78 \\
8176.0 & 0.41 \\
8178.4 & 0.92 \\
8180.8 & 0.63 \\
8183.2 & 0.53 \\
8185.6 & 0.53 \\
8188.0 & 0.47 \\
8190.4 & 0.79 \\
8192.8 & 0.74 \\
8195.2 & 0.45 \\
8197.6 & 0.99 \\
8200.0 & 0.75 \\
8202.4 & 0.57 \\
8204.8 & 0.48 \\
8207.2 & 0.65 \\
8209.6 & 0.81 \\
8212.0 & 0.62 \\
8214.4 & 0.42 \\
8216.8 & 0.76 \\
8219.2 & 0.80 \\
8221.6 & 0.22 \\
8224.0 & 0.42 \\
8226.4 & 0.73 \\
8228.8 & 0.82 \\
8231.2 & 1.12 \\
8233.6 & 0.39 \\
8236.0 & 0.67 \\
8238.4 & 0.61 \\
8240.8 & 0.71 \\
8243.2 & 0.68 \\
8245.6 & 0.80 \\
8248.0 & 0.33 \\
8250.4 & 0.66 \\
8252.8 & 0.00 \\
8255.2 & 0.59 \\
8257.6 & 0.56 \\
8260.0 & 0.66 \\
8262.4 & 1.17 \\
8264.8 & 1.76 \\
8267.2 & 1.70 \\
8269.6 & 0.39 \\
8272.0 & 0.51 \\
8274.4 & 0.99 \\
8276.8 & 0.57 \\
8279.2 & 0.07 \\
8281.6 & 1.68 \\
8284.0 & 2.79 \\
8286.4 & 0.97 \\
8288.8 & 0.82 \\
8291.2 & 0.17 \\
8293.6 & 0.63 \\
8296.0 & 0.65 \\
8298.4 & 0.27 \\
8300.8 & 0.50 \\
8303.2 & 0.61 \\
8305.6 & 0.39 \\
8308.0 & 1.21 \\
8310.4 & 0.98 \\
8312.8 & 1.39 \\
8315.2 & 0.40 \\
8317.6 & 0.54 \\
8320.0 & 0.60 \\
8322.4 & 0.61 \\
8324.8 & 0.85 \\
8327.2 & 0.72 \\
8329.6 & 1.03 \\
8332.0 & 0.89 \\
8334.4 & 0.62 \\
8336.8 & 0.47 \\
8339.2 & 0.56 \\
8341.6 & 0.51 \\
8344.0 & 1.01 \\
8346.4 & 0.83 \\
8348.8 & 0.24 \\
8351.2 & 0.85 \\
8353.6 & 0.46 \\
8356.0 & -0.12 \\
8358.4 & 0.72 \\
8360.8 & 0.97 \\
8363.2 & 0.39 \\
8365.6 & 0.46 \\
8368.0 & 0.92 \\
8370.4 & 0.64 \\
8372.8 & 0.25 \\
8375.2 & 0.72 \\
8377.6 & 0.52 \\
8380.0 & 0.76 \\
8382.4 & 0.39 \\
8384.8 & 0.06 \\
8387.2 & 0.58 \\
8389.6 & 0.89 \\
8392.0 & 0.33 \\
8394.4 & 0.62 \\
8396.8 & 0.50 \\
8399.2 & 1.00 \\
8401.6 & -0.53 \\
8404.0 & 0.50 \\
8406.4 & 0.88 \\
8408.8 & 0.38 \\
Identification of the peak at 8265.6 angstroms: [S II]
